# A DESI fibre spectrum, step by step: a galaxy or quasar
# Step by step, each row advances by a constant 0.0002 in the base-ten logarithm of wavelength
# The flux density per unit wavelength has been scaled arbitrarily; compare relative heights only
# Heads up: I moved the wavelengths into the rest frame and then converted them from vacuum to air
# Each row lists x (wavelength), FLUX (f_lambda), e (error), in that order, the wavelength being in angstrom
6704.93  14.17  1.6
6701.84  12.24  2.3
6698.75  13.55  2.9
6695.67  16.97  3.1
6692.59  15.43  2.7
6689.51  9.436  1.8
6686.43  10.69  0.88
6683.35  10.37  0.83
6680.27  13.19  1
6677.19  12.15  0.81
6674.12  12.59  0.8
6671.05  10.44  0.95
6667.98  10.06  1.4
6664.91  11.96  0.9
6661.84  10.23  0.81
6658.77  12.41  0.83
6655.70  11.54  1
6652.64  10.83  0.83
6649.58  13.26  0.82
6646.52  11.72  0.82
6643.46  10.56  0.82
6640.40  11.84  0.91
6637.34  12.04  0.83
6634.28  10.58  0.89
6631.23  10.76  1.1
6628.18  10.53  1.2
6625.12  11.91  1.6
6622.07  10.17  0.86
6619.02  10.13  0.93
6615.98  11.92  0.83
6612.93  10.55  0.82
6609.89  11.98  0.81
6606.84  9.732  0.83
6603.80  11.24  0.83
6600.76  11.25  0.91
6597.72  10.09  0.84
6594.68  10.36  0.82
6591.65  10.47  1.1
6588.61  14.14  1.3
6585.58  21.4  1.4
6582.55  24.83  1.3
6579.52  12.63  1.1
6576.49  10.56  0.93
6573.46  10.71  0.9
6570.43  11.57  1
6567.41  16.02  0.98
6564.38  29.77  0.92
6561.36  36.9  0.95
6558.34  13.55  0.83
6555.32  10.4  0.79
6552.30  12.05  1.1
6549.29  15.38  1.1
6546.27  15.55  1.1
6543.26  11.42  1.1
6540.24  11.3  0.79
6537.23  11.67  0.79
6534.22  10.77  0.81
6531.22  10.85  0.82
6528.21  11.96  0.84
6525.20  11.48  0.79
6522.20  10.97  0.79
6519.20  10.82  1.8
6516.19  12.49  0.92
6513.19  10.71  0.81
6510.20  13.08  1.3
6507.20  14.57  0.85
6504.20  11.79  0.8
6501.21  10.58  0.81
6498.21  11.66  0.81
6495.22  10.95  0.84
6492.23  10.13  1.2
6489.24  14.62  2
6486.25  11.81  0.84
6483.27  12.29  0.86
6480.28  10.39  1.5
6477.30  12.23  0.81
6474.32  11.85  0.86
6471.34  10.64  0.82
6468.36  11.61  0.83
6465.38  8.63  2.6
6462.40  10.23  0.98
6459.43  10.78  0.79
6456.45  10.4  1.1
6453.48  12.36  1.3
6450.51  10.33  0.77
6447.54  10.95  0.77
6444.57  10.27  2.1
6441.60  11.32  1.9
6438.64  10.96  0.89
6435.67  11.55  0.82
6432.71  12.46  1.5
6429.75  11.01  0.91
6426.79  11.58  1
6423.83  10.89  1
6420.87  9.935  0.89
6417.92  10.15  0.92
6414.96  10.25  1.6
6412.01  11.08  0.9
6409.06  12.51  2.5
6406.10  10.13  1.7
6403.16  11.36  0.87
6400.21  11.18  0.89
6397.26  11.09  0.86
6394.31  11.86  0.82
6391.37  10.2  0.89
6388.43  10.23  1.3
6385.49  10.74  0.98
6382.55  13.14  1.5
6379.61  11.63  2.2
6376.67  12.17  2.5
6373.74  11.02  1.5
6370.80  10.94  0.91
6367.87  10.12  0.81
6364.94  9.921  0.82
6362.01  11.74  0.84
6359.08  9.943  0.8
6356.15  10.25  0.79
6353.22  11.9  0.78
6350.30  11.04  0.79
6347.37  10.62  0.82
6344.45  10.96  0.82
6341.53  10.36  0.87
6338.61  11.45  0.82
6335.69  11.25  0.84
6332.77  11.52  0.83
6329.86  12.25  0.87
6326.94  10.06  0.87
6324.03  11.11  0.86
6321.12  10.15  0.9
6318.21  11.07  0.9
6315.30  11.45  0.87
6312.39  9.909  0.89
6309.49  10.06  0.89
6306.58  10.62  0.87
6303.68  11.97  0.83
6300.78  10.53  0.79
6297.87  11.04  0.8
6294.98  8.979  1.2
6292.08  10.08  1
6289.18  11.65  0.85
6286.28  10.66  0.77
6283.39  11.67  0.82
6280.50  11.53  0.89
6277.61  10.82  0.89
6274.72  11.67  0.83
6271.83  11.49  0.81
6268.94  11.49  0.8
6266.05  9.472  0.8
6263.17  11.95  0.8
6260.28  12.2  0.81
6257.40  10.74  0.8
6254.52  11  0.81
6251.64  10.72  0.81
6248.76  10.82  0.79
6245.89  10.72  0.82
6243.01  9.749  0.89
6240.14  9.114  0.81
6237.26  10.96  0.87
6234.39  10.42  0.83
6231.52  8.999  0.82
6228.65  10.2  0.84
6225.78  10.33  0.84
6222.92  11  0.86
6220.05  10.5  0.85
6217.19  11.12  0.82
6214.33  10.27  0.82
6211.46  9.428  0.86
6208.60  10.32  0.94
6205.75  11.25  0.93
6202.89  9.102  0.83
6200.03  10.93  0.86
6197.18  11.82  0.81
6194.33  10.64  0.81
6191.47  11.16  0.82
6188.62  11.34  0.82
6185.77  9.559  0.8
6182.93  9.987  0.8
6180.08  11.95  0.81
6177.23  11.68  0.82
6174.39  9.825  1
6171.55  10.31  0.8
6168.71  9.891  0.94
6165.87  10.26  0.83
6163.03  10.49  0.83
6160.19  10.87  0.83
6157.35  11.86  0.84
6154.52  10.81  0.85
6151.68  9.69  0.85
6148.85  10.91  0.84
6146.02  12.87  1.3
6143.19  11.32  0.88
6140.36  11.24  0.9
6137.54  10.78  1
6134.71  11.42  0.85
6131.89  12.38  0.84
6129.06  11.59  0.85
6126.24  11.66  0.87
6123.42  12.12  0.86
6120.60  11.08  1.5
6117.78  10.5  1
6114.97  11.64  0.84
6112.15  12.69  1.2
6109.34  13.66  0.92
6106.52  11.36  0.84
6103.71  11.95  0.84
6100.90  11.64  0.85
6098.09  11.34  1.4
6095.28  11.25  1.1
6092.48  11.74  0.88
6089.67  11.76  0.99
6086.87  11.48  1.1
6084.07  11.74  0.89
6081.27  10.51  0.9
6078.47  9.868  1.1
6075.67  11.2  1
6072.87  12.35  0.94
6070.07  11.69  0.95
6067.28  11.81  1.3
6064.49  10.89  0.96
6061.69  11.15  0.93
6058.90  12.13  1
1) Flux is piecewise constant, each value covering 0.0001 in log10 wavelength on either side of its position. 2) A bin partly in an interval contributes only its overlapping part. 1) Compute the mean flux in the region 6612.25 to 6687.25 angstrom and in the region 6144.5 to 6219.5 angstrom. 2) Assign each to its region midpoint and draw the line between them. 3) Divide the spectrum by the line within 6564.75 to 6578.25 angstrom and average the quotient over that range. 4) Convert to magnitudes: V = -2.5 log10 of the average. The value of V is -0.22 mag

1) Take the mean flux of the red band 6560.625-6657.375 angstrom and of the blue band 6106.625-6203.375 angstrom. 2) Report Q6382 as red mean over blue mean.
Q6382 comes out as 1.19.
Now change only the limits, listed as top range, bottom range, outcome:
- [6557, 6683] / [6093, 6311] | 1.20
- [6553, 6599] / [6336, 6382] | 1.47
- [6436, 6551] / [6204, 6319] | 1.08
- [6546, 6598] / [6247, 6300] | 1.46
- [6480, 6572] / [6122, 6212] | 1.24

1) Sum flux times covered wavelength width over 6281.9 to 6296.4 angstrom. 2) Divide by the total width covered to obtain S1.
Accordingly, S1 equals 10.6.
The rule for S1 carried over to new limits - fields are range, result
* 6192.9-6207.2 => 10.8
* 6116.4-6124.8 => 11.2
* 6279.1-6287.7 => 11.3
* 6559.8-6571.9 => 23.6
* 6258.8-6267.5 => 11.2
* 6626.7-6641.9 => 11.2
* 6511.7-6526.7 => 11.3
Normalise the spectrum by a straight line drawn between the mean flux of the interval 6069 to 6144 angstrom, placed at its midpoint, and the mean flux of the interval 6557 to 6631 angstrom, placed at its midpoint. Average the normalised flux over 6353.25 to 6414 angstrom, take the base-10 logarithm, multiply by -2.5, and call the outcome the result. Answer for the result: 0.179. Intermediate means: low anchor 11.6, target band 11.1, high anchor 14.2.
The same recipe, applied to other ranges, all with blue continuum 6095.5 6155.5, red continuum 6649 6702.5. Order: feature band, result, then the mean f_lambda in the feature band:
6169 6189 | 0.10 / 10.6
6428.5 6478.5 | 0.08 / 11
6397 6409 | 0.07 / 11.1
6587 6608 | 0.08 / 11.1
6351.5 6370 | 0.11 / 10.7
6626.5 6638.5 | 0.10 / 11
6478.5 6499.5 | 0.02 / 11.7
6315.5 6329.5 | 0.09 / 10.8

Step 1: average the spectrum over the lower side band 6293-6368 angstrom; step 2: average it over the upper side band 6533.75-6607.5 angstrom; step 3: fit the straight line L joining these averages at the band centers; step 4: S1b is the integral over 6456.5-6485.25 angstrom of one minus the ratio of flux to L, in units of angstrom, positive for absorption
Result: 4.6 angstrom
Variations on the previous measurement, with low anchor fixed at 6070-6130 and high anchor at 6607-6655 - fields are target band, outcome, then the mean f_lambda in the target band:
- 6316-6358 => 1.5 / 11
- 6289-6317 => 2.1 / 10.6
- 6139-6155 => 0.5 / 11.2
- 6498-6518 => -1.5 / 12.1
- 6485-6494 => -0.7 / 12.2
